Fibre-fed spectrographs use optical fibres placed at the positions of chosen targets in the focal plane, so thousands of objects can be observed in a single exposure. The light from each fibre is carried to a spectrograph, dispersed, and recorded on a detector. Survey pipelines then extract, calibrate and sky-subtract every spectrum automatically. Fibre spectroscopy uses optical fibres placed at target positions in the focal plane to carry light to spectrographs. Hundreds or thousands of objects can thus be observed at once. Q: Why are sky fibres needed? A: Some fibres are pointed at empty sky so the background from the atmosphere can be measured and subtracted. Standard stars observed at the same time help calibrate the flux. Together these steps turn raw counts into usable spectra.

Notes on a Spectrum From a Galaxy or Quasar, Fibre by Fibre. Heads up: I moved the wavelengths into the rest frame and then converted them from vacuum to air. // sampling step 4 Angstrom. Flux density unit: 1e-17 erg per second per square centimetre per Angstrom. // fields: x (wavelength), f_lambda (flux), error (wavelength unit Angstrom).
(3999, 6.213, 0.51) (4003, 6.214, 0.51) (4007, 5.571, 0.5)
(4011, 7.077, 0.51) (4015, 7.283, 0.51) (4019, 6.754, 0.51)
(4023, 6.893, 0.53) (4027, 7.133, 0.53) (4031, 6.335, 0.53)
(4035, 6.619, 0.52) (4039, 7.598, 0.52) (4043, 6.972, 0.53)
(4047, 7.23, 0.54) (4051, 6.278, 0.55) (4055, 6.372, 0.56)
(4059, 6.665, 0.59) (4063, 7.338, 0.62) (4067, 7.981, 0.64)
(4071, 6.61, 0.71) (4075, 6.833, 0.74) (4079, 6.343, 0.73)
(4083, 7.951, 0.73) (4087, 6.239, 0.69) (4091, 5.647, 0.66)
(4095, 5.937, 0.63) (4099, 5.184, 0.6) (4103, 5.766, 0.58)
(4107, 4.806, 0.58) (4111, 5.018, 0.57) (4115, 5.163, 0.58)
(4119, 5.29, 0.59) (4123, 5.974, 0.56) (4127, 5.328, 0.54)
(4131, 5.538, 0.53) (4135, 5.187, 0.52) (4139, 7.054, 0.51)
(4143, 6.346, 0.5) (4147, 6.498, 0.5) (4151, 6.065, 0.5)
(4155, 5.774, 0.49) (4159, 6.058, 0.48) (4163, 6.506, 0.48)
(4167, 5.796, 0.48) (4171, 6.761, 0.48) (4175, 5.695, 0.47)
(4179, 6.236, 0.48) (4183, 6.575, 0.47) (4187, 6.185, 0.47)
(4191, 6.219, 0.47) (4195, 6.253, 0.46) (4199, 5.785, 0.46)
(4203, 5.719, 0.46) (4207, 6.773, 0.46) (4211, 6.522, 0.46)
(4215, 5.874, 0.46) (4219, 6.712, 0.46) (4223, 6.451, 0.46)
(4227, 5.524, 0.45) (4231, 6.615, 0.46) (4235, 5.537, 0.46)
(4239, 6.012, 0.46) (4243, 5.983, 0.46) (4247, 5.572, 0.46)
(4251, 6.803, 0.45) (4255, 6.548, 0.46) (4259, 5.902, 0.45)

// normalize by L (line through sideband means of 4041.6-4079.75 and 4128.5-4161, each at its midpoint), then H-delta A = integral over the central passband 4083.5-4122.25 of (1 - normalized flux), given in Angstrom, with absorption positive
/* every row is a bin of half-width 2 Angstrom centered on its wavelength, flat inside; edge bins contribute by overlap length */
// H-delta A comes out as 5.4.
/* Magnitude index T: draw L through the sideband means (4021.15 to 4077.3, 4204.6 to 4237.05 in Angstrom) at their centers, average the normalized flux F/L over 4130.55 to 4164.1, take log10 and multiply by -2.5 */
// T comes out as 0.069 mag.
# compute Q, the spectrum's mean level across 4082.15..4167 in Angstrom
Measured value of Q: 5.84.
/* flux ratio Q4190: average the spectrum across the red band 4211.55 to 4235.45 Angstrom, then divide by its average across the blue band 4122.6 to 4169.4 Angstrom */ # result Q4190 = 1.0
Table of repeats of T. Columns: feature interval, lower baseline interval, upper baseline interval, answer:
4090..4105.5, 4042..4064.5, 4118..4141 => 0.11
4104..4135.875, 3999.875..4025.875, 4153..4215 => 0.19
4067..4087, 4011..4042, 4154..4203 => -0.05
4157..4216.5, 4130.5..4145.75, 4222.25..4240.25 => -0.03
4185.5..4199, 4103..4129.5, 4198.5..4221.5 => -0.01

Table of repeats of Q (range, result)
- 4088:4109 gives 5.5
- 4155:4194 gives 6.2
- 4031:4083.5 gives 6.93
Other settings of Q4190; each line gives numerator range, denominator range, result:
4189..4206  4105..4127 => 1.15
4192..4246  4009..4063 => 0.89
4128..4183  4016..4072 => 0.88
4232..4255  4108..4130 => 1.13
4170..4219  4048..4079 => 0.91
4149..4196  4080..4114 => 1.06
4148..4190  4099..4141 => 1.12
